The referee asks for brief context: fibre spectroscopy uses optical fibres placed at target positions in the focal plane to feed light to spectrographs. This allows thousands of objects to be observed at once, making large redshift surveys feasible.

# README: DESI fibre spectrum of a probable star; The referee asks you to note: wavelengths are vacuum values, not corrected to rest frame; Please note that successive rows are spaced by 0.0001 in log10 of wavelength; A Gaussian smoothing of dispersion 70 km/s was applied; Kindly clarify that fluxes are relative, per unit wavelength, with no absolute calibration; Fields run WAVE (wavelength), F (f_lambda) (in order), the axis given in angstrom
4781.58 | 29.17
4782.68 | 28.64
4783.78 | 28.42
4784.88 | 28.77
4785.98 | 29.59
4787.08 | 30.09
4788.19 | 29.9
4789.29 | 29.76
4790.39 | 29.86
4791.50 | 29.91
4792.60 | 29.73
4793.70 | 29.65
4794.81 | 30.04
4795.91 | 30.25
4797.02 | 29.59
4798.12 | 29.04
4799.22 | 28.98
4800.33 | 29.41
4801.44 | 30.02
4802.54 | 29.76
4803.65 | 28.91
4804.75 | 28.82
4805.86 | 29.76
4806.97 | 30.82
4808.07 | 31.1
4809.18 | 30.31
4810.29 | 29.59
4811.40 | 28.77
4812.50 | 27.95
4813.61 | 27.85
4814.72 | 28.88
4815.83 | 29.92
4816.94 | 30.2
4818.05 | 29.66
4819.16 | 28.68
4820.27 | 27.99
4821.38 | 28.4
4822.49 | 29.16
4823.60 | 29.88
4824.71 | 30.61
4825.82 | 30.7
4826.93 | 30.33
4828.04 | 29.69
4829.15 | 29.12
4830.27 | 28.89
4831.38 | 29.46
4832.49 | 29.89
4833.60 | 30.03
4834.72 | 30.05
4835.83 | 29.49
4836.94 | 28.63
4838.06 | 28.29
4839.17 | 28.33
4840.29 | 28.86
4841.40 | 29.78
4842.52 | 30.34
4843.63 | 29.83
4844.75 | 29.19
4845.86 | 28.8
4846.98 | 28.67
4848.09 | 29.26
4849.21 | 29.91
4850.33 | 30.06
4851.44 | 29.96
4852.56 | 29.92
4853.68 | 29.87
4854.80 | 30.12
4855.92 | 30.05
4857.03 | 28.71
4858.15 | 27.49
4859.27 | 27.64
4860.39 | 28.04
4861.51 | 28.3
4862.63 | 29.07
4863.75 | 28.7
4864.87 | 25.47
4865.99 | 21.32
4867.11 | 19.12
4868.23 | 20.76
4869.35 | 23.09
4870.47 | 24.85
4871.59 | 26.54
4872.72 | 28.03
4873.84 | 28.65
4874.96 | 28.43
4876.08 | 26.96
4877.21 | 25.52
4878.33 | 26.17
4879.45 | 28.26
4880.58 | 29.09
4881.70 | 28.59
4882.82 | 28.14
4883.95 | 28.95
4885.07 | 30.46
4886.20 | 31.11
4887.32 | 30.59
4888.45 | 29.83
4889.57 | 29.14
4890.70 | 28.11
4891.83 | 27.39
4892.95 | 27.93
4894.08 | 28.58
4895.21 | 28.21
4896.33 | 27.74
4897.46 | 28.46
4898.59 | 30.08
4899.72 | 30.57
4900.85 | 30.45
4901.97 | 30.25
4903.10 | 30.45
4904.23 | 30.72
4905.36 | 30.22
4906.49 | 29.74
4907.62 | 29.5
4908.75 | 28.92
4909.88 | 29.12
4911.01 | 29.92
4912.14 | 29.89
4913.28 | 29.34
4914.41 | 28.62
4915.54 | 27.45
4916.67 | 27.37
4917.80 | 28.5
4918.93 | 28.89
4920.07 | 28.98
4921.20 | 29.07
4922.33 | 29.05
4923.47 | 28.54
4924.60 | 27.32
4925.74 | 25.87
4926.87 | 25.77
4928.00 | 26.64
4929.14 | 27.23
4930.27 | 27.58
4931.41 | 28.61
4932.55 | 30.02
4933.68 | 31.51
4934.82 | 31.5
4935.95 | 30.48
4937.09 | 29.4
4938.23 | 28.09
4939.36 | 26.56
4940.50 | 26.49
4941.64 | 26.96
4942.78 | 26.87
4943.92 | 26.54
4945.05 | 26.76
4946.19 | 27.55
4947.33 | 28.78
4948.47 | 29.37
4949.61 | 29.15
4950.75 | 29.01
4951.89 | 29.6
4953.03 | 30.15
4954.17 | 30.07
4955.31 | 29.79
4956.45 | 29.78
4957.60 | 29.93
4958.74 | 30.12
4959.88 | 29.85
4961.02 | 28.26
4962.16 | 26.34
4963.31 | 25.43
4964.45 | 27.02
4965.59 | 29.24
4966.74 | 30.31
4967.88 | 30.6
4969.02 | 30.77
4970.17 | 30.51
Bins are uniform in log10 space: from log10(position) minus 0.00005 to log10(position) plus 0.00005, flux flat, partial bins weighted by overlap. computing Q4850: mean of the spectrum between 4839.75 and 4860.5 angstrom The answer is 29.3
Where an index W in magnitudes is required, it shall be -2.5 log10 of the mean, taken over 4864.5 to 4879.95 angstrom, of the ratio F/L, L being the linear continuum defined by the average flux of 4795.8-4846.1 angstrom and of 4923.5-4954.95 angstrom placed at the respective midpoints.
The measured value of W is 0.15 mag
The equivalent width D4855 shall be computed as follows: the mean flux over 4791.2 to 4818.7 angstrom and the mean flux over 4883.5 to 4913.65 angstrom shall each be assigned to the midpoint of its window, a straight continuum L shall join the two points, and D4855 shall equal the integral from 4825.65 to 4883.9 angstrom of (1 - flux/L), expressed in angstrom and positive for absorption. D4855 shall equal 2.7 angstrom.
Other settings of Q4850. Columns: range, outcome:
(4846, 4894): 27.8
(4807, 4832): 29.5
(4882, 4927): 29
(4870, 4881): 27.2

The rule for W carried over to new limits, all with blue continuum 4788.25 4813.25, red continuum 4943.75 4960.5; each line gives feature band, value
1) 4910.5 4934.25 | 0.03 mag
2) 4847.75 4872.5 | 0.09 mag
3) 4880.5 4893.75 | 0.01 mag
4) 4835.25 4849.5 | 0.01 mag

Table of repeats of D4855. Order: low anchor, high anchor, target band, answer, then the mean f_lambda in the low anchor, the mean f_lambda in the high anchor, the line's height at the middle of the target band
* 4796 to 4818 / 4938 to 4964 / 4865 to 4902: 1.7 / 29.5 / 28.3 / 28.9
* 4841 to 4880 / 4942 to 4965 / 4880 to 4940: -1.8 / 27.6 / 28.5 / 28.1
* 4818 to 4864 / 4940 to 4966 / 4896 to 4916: -0.5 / 29.3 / 28.4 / 28.8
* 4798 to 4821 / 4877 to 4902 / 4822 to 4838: -0.2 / 29.3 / 28.9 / 29.2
